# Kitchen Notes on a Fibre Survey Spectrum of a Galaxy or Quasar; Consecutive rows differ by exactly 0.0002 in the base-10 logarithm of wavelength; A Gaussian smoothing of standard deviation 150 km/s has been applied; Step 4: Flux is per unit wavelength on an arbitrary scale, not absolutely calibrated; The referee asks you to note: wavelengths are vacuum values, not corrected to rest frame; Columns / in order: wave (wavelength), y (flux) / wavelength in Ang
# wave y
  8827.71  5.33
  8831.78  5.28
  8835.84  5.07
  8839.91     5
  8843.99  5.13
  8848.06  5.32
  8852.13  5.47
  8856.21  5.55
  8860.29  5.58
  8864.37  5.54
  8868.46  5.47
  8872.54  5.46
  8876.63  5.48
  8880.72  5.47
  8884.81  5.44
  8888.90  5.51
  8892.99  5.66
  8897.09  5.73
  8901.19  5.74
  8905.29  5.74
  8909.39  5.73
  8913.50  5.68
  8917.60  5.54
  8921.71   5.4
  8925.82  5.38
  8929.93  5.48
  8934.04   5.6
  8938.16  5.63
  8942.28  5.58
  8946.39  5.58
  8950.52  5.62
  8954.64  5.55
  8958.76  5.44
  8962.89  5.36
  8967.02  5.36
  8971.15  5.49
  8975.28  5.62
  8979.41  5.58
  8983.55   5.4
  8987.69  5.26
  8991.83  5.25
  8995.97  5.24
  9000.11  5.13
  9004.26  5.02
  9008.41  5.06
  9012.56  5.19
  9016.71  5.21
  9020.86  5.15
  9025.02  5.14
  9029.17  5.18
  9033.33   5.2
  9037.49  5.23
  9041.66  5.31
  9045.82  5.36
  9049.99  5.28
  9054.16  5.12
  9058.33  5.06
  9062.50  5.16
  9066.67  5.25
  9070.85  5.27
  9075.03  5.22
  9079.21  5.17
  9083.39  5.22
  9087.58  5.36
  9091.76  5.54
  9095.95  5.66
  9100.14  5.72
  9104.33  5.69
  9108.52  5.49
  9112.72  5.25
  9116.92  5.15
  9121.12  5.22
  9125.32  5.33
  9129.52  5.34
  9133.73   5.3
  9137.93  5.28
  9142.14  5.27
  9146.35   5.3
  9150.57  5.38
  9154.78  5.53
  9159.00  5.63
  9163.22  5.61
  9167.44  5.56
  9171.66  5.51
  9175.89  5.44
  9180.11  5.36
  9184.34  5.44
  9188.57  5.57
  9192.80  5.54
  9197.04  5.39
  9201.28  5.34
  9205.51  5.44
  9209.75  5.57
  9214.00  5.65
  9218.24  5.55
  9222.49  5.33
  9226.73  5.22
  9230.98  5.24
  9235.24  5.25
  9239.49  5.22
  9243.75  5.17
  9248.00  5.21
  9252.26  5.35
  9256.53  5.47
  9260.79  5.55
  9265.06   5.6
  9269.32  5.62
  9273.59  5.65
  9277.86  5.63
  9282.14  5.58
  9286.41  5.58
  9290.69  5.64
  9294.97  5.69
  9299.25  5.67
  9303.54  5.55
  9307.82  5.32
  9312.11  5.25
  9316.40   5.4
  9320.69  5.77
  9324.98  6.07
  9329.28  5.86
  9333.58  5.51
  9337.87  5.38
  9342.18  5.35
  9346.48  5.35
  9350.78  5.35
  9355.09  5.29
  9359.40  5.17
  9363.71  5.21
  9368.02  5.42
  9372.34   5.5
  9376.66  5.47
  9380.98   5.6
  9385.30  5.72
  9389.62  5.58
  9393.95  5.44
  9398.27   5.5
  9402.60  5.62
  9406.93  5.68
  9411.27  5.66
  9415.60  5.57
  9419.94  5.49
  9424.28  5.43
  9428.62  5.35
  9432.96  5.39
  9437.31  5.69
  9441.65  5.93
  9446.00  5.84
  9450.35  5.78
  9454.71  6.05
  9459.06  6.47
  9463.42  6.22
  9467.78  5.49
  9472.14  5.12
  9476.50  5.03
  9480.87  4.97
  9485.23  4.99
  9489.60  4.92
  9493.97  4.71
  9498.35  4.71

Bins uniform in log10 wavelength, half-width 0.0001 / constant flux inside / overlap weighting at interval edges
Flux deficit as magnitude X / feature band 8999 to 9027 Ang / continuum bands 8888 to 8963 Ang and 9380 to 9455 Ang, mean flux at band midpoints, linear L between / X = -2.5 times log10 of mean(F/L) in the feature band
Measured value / 0.09 mag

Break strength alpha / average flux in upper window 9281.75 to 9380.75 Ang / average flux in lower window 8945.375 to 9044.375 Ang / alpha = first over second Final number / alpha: 1.03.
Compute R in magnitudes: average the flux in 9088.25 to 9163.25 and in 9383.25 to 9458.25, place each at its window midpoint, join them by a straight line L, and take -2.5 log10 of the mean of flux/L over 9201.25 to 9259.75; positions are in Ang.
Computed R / 0.03 mag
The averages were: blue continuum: 5.42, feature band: 5.36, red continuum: 5.65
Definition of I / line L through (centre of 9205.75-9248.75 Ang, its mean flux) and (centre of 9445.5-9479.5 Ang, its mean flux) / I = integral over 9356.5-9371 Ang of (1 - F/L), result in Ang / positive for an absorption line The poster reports 0.7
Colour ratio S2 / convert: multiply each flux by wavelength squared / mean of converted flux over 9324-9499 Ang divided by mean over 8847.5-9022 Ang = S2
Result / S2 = 1.12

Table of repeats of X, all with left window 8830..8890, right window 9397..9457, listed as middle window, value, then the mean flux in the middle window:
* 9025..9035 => 0.06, 5.18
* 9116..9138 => 0.05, 5.28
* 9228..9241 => 0.06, 5.23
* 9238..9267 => 0.04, 5.37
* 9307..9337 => 0.00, 5.6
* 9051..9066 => 0.07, 5.14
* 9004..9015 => 0.07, 5.1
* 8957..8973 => 0.00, 5.41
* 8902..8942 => -0.03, 5.58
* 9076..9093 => 0.04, 5.31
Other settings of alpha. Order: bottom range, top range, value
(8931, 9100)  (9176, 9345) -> 1.03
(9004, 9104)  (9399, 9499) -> 1.04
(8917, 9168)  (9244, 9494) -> 1.03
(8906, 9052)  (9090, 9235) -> 1.01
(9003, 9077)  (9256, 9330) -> 1.08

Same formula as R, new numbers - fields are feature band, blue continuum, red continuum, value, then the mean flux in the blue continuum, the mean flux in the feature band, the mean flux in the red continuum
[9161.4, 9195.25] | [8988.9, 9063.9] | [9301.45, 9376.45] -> -0.037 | 5.18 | 5.5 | 5.46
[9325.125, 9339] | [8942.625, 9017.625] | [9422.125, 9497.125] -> -0.043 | 5.36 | 5.67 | 5.48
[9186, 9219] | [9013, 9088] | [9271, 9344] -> -0.014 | 5.21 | 5.5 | 5.58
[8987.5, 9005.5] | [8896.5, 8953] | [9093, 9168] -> 0.073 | 5.6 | 5.18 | 5.43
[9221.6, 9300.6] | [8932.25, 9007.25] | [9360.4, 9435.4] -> 0.004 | 5.42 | 5.46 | 5.5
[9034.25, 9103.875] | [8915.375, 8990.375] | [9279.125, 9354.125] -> 0.039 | 5.49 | 5.32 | 5.54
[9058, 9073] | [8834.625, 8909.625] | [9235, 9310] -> 0.058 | 5.48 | 5.2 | 5.49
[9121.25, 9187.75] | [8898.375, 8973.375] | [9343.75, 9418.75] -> 0.020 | 5.55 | 5.42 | 5.48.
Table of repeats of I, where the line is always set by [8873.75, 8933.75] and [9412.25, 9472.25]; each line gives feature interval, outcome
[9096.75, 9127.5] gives 1.15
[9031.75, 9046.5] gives 0.89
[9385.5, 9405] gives 0.52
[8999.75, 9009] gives 0.89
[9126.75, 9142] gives 0.90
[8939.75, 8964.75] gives 0.26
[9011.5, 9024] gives 0.94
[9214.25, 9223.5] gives 0.27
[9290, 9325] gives 0.73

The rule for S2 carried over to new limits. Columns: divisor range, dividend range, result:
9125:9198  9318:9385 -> 1.05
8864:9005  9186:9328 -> 1.07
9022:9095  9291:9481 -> 1.14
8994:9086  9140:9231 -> 1.08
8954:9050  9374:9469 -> 1.18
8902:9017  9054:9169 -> 1.02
